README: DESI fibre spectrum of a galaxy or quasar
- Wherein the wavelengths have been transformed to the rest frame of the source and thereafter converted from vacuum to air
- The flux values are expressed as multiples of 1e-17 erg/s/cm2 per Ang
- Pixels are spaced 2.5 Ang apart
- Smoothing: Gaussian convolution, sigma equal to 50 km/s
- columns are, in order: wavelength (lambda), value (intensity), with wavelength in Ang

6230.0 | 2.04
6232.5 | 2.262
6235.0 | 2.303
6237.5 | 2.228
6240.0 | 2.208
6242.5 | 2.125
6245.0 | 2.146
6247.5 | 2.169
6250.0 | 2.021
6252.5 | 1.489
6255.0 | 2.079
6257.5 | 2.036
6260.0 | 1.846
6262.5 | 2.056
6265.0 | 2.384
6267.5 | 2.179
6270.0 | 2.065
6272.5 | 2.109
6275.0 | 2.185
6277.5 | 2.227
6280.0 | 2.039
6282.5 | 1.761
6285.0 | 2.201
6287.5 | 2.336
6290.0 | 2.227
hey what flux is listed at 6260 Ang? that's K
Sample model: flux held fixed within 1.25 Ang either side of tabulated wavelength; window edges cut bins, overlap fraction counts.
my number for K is 1.846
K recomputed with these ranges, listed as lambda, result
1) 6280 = 2.039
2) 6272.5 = 2.109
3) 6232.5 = 2.262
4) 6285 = 2.201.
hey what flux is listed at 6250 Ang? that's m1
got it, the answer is 2.021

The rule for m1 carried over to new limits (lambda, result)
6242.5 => 2.125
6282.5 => 1.761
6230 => 2.04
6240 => 2.208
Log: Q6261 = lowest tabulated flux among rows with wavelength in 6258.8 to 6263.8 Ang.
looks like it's 1.846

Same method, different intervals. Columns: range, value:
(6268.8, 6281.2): 2.039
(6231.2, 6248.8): 2.125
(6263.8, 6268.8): 2.179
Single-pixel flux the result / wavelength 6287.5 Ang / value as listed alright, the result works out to 2.336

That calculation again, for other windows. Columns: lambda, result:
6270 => 2.065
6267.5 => 2.179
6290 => 2.227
